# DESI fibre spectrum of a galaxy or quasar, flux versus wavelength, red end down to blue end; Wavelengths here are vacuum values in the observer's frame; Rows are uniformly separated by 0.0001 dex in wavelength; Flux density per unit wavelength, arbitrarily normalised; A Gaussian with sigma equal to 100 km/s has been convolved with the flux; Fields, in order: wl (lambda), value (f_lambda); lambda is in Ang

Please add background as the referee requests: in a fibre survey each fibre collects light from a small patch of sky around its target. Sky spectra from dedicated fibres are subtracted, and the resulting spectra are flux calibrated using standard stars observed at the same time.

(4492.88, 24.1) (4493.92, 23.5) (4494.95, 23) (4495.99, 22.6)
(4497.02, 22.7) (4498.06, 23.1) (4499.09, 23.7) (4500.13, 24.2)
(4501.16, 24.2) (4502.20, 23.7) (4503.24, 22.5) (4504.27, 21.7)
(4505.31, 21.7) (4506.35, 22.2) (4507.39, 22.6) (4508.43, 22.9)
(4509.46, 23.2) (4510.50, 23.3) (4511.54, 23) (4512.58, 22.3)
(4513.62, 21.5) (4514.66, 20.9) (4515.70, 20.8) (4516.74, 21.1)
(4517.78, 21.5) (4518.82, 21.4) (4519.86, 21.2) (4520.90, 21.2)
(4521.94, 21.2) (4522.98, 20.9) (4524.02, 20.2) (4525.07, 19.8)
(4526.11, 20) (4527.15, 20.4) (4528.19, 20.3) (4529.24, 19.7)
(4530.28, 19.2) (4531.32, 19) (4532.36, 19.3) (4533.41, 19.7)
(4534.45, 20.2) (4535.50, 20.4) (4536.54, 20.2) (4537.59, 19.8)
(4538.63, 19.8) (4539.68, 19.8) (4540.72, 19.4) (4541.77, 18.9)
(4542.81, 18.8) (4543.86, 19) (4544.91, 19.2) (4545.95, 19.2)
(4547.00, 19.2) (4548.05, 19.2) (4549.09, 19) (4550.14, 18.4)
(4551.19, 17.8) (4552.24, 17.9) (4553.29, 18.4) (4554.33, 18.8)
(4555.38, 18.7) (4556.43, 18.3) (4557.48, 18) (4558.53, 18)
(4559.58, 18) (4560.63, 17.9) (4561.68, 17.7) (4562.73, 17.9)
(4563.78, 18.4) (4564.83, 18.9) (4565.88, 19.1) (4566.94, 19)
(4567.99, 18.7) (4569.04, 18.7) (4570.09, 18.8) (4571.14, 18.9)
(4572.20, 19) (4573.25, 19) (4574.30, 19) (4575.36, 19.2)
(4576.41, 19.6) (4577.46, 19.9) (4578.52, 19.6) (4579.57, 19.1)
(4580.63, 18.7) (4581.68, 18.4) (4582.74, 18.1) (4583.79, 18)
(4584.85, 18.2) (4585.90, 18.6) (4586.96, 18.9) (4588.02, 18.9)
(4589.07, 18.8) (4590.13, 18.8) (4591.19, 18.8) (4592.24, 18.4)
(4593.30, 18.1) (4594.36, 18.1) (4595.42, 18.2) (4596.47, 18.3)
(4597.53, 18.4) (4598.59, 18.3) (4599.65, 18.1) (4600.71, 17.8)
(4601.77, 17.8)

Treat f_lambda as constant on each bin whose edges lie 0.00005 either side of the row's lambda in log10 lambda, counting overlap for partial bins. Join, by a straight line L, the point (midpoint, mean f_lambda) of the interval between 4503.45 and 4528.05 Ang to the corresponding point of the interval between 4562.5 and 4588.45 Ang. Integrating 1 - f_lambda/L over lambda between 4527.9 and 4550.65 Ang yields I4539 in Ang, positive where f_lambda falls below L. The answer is 1.1 Ang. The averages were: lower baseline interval 21.5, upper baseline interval 18.8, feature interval 19.4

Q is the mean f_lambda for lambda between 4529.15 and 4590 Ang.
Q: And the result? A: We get 18.9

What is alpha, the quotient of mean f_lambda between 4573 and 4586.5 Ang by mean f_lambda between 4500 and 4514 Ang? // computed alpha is 0.83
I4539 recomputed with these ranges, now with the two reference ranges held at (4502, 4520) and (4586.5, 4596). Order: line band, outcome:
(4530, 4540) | 0.6 Ang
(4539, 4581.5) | 2.4 Ang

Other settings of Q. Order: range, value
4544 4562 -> 18.5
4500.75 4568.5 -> 20.1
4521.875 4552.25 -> 19.5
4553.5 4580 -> 18.7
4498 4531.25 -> 21.7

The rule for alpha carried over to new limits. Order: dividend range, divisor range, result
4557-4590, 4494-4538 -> 0.87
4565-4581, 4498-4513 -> 0.83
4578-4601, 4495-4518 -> 0.82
